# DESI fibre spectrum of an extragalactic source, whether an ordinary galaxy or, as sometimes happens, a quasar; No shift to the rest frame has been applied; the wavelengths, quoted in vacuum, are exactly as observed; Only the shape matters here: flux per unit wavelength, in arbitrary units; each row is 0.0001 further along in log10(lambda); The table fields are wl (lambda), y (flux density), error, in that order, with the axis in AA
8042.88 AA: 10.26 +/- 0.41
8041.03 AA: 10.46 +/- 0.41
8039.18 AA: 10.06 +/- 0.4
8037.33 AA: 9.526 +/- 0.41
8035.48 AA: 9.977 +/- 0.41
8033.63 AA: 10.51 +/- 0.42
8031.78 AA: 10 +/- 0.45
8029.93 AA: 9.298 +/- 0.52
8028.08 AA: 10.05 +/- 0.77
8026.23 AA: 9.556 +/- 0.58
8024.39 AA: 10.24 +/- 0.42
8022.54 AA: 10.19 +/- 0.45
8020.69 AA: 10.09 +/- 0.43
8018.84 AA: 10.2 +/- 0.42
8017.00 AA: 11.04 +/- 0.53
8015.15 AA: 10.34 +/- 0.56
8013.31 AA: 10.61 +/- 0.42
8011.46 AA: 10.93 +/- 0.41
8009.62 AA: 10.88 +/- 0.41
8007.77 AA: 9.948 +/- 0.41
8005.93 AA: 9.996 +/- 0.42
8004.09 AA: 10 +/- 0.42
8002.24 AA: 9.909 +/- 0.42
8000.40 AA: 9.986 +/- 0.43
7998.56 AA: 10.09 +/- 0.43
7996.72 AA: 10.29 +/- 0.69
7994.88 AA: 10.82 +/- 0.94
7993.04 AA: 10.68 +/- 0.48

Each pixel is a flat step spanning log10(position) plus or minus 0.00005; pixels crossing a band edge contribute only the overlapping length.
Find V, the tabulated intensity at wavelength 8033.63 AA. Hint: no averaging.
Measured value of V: 10.51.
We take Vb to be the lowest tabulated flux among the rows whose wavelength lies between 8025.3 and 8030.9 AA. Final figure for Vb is 9.298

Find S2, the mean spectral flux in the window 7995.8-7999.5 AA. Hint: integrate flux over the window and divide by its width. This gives 10.2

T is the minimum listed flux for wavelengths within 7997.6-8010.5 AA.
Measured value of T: 9.909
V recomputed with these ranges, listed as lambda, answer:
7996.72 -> 10.29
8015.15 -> 10.34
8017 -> 11.04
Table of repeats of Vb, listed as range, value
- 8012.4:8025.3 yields 10.09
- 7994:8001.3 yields 9.986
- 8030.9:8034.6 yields 10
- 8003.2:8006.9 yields 9.996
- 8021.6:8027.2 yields 9.556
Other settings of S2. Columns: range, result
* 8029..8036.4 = 9.94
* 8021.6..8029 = 10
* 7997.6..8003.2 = 9.99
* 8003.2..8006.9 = 10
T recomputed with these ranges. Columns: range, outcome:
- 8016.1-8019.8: 10.2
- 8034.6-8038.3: 9.526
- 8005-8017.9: 9.948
